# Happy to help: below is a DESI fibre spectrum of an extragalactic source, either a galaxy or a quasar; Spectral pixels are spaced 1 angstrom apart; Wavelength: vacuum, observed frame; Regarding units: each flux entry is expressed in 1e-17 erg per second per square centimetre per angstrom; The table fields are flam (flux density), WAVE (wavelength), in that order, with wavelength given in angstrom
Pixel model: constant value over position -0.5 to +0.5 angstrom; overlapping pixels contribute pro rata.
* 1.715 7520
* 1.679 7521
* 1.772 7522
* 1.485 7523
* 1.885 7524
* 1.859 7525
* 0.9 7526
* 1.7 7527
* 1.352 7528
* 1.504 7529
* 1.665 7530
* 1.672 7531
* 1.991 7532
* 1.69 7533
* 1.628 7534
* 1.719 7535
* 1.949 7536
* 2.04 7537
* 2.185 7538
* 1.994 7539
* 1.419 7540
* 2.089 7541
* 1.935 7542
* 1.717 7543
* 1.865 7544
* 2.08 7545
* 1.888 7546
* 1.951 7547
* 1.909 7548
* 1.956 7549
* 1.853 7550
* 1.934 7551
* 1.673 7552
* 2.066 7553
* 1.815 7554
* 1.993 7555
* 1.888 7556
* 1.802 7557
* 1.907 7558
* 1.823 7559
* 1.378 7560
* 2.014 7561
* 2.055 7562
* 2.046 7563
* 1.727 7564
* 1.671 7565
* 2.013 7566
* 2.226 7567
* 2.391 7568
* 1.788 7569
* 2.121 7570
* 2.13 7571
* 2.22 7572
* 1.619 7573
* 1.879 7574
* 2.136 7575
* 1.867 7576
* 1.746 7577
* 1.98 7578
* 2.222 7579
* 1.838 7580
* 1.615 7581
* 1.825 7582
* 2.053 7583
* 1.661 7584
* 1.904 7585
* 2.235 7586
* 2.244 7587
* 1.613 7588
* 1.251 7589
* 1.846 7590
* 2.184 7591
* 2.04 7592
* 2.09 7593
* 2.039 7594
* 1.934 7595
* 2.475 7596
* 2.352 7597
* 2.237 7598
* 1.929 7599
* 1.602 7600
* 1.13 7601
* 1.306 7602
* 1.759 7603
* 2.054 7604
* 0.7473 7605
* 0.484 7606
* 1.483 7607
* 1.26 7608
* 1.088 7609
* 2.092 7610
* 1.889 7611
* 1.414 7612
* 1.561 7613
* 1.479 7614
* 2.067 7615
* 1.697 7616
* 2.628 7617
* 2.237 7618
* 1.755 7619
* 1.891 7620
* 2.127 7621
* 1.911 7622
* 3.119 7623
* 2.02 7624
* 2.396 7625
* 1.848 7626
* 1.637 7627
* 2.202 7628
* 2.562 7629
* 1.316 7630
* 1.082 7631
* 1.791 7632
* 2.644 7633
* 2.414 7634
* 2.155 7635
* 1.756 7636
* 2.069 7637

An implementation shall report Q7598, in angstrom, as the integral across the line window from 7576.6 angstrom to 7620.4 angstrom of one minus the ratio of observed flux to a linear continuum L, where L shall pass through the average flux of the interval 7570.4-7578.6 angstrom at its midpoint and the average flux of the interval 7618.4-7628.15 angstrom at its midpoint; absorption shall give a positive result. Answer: 4.8 angstrom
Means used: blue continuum 1.95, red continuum 2.09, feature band 1.79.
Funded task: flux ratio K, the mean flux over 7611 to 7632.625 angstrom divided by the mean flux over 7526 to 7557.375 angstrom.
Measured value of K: 1.07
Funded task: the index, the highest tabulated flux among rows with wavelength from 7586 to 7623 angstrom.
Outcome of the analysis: 3.119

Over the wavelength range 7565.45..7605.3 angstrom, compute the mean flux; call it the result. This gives 1.91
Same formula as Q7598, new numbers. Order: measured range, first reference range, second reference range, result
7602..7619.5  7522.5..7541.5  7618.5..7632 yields 2.92 angstrom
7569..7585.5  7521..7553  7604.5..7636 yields -1.02 angstrom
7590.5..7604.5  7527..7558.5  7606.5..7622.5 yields -1.08 angstrom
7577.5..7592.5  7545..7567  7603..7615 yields -2.28 angstrom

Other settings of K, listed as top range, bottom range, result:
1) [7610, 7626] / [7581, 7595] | 1.05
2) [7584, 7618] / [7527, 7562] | 0.96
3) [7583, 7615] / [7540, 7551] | 0.91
